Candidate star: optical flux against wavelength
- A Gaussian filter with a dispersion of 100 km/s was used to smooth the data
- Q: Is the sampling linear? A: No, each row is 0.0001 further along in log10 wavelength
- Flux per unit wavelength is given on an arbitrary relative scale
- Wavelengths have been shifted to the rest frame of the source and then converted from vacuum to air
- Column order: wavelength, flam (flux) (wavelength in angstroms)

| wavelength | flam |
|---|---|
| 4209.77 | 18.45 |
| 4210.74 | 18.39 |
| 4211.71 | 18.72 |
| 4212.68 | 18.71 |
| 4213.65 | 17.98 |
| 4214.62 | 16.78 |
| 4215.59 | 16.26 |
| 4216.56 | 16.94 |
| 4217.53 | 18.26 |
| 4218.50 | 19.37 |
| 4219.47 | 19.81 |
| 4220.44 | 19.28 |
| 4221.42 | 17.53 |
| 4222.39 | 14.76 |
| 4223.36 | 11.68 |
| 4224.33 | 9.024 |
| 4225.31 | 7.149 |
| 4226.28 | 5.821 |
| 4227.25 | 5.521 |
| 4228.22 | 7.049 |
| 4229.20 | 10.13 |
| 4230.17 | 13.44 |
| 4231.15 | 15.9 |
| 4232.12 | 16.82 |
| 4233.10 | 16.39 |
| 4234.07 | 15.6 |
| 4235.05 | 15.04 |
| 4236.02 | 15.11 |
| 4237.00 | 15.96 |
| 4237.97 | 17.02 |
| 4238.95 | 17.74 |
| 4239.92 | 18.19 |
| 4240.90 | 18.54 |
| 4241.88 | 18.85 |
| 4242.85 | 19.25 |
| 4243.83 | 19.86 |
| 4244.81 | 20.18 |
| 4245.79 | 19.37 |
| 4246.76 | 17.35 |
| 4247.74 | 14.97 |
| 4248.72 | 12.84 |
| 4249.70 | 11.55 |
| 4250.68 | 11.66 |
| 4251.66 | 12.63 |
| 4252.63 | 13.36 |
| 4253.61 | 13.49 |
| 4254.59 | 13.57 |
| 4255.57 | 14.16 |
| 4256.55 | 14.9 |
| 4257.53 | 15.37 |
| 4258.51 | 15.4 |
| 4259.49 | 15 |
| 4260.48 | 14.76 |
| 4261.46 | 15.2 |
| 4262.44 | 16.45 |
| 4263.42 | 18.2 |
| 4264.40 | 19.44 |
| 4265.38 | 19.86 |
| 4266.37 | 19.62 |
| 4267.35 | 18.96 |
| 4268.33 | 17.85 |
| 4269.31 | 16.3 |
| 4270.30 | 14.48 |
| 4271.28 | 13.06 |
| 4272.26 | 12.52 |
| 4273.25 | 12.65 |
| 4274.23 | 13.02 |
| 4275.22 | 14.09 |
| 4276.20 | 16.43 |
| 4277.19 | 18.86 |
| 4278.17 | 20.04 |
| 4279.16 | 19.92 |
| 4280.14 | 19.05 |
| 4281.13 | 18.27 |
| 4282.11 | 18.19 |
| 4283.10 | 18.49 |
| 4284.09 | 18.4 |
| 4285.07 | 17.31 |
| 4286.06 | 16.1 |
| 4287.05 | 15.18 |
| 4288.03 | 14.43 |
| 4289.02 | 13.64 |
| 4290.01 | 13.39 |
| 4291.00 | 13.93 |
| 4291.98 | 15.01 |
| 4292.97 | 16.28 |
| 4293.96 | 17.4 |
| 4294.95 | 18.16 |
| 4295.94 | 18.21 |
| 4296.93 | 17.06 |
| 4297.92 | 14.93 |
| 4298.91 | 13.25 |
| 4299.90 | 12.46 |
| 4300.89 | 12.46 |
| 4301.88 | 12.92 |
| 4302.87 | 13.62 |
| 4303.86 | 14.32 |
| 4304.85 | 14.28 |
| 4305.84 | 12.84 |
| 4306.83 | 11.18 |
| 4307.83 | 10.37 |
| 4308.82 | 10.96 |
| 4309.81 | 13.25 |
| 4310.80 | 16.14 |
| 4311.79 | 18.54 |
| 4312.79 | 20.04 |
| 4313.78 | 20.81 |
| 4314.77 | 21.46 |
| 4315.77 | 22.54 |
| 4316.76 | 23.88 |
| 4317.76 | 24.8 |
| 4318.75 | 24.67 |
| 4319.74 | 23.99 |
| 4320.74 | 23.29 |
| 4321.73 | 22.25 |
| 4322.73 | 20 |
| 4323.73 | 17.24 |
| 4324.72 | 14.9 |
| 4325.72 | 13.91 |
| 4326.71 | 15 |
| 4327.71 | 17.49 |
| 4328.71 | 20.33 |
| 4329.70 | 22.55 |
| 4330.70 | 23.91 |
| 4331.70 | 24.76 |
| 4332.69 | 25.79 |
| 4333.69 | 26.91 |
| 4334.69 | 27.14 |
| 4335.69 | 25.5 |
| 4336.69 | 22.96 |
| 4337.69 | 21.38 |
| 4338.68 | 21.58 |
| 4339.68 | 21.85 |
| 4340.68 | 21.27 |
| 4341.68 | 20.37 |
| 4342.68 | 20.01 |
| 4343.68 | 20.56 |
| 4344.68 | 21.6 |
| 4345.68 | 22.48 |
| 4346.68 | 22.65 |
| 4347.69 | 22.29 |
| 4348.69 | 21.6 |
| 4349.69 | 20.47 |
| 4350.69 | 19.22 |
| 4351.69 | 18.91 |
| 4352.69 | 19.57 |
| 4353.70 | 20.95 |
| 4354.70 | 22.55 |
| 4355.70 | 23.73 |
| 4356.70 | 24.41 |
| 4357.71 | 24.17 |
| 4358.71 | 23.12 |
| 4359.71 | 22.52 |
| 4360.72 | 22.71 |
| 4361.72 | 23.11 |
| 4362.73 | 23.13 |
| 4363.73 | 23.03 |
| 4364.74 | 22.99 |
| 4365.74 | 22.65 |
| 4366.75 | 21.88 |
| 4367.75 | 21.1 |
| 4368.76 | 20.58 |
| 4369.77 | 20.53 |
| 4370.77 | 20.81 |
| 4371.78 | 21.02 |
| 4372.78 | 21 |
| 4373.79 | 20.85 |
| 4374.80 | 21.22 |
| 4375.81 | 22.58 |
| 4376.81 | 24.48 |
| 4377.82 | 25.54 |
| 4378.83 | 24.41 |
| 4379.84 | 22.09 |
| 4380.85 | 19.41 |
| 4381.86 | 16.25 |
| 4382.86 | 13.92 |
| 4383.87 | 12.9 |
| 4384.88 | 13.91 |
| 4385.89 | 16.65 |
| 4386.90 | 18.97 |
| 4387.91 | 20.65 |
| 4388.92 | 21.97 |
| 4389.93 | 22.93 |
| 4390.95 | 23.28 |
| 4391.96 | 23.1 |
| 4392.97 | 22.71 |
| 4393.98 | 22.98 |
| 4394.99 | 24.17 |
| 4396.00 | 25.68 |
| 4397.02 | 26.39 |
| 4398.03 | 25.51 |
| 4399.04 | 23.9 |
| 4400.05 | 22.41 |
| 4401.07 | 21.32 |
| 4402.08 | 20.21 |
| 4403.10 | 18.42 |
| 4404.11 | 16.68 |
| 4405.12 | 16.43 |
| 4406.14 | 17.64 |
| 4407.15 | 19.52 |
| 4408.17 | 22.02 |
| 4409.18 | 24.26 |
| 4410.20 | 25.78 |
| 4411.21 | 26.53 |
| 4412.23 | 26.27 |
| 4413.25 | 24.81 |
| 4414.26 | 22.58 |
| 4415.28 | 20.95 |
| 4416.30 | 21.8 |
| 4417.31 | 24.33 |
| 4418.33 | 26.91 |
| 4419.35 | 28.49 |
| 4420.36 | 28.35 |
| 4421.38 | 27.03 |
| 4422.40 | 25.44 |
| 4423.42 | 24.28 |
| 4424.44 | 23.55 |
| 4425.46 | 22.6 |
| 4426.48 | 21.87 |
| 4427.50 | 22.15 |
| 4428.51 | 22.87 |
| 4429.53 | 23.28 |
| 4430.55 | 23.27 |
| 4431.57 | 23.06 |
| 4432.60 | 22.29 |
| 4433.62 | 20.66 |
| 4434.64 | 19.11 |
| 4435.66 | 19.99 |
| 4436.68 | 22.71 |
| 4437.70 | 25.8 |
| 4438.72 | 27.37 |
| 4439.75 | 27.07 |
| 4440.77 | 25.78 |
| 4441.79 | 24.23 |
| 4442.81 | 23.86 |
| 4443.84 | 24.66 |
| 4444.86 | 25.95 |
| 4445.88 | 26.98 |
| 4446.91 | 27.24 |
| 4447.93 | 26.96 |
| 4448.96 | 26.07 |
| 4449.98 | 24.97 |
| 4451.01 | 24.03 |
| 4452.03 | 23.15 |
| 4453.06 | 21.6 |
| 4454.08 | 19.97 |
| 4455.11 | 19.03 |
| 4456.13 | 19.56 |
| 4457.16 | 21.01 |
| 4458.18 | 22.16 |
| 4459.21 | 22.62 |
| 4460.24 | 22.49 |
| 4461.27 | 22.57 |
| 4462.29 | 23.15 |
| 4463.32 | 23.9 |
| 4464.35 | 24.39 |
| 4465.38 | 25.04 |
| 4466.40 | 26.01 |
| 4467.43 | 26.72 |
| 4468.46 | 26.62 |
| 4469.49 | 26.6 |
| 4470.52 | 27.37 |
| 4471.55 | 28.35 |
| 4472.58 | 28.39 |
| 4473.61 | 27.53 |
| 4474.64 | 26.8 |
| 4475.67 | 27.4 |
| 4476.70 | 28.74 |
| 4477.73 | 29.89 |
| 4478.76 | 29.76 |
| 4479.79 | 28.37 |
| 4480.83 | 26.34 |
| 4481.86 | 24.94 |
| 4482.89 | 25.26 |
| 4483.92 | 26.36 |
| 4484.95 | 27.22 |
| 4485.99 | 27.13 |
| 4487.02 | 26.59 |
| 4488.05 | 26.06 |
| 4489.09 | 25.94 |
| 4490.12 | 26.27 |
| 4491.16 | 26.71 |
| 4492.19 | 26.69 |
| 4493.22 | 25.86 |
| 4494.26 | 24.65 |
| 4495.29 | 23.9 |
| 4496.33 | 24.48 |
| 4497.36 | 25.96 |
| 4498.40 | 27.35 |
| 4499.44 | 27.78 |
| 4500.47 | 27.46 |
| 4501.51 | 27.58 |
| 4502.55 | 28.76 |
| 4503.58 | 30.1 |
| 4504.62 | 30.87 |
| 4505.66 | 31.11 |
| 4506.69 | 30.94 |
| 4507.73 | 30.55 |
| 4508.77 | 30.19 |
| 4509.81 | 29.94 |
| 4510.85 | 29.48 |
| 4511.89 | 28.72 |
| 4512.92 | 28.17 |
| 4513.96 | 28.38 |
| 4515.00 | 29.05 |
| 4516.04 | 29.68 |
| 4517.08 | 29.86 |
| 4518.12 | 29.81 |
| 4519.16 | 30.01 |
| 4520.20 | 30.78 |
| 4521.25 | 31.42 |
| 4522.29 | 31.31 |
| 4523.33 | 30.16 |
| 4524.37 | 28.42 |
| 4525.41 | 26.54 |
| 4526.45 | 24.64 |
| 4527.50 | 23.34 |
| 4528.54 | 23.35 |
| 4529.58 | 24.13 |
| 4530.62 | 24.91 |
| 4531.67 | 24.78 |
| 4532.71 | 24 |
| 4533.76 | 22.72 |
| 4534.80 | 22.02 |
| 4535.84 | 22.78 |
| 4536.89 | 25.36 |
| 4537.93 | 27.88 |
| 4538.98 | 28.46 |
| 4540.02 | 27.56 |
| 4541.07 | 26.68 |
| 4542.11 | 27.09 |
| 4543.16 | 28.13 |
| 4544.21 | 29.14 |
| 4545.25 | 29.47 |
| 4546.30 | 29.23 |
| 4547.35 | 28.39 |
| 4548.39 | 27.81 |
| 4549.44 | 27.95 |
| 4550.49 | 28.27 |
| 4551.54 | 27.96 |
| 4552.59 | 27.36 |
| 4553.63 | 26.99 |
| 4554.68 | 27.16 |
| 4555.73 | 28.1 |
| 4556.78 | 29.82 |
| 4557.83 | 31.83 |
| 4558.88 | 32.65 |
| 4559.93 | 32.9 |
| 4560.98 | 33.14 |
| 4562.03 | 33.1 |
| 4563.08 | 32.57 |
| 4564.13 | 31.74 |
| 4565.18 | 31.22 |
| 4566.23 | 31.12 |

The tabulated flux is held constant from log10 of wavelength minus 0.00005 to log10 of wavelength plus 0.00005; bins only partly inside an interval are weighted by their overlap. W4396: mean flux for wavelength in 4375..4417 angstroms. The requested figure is 21.5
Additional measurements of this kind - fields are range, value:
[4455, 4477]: 24.9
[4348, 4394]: 21.2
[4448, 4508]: 26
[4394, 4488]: 24.3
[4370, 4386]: 19.9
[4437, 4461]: 24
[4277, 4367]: 19.4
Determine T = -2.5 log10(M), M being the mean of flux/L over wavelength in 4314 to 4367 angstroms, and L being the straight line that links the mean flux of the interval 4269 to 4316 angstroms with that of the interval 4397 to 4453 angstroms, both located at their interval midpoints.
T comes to -0.18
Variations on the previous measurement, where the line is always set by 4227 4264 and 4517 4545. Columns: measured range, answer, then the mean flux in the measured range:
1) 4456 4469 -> 0.02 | 23.7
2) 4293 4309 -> 0.23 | 14.1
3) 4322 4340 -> -0.14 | 21.3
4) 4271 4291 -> 0.04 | 16.1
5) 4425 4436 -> 0.04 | 22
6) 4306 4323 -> -0.06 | 19.2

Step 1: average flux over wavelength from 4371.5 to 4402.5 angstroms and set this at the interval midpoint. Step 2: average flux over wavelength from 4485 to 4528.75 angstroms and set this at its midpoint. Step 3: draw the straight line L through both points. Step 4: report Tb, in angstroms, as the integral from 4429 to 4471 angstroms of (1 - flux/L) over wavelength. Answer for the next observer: 1.7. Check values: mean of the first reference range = 21.4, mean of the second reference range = 28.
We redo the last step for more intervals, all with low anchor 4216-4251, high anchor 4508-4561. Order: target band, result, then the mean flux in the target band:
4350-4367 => -1.5 angstroms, 22.3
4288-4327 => 3.4 angstroms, 16.7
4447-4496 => -0.1 angstroms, 25.4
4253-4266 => 0.3 angstroms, 15.8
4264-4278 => 0.4 angstroms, 16.3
